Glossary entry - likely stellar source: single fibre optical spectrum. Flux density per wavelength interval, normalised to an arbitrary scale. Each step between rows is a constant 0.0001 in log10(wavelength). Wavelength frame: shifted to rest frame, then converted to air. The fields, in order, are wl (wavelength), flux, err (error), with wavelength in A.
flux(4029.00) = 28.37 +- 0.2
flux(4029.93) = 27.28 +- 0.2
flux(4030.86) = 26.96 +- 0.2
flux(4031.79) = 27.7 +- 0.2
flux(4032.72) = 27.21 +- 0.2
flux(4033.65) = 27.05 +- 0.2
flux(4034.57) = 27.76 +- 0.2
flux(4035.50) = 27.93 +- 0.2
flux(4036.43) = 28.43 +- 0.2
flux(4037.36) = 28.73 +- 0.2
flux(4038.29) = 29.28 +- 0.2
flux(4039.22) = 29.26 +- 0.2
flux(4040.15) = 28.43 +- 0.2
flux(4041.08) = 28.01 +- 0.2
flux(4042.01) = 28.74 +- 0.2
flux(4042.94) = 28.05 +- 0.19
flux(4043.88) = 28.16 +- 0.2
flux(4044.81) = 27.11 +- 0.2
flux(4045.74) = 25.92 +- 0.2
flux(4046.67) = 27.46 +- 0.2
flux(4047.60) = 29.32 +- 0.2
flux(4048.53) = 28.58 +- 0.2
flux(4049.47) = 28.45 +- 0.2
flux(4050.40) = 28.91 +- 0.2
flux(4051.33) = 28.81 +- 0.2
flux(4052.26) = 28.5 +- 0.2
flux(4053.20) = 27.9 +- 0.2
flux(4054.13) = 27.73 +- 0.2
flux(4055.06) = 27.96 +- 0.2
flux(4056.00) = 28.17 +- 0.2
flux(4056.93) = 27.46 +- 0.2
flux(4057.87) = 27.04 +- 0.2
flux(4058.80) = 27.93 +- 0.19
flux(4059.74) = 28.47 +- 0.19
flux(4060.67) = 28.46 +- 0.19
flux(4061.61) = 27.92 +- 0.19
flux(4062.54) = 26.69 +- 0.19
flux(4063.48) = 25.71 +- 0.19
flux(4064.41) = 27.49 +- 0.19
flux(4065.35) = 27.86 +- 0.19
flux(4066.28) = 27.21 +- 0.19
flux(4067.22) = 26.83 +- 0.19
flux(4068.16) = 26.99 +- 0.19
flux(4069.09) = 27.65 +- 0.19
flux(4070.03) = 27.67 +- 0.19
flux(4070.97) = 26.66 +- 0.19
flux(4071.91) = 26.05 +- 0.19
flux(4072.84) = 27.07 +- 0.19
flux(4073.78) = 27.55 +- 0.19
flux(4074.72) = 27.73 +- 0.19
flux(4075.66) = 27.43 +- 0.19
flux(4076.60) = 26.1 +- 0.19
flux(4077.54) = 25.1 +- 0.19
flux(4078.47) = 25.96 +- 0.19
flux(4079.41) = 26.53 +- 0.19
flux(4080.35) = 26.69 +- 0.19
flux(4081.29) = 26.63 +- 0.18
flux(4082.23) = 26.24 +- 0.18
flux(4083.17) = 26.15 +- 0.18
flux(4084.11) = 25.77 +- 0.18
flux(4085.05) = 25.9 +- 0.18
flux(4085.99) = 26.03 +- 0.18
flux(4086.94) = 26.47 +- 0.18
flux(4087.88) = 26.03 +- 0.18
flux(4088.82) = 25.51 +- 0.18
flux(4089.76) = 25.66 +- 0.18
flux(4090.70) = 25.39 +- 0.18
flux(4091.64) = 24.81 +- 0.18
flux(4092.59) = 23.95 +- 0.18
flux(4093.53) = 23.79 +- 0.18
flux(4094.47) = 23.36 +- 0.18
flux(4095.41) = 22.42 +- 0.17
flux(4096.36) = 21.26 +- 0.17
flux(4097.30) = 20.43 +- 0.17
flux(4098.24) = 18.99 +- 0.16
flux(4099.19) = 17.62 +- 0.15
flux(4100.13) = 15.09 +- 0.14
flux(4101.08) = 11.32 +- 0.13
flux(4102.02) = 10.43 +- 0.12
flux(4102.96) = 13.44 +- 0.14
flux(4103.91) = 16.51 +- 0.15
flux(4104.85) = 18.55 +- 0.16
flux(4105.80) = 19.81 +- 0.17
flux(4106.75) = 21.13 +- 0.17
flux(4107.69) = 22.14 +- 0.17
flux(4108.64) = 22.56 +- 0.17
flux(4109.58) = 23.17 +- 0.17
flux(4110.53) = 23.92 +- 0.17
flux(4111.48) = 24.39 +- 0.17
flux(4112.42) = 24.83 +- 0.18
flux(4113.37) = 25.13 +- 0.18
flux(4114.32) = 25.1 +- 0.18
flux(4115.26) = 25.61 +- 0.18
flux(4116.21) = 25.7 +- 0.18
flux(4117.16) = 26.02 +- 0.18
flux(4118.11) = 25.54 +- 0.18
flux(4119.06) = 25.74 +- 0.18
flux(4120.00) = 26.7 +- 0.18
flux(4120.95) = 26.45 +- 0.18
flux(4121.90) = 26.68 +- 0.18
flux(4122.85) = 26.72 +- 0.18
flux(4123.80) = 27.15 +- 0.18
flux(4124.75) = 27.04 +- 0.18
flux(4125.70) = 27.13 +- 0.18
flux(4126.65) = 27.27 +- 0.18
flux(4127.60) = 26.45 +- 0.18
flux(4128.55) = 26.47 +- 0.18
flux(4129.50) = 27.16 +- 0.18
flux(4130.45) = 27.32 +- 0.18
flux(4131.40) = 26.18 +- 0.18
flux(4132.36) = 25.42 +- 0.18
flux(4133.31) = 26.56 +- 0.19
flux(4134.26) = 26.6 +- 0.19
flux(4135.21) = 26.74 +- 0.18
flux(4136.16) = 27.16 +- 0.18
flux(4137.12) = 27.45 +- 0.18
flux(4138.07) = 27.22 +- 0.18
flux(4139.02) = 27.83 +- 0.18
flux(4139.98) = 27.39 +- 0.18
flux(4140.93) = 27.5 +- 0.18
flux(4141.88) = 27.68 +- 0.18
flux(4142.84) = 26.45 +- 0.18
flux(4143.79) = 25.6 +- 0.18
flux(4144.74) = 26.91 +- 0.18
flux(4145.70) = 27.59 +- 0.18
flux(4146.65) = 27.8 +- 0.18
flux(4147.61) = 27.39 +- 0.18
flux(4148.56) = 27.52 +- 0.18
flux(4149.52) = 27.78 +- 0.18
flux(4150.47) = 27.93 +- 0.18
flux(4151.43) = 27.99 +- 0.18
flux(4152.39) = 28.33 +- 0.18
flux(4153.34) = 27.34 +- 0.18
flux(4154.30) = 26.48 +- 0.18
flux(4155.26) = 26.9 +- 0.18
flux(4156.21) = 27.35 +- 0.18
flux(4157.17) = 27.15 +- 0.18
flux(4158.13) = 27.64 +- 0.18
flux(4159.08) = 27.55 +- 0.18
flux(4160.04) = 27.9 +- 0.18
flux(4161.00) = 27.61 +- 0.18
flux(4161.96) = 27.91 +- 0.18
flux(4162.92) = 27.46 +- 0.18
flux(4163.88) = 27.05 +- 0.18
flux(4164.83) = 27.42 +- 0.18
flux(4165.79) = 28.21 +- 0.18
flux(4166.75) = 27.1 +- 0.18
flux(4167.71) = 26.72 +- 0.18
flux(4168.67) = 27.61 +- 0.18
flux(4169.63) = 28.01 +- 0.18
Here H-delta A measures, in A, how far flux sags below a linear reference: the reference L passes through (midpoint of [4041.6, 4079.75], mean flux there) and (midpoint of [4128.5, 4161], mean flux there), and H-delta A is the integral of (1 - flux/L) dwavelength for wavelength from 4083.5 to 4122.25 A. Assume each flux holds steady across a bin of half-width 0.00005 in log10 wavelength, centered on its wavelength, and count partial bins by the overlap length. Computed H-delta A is 6.6 A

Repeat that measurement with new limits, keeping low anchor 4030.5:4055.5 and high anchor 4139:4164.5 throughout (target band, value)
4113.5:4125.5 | 0.6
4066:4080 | 0.5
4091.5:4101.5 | 2.7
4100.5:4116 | 4.0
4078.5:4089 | 0.6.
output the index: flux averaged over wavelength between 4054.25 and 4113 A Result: 24.4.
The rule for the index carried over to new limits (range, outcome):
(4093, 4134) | 23.2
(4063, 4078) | 26.9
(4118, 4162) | 27.1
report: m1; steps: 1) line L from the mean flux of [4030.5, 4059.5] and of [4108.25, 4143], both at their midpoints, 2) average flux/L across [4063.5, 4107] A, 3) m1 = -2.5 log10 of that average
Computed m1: 0.14 mag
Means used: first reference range 28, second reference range 26.2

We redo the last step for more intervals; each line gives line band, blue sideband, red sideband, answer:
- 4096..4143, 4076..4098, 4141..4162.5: 0.10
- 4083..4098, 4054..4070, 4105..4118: 0.04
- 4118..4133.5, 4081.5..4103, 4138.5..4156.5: -0.05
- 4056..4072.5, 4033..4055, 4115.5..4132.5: 0.02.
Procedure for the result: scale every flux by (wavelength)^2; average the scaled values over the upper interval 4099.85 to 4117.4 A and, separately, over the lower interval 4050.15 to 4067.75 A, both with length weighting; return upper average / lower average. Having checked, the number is 0.77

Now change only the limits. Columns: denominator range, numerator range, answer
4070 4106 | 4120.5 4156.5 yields 1.19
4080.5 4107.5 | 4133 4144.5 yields 1.27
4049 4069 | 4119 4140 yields 1.00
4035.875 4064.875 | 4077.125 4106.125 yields 0.81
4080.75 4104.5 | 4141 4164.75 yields 1.29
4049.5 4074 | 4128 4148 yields 1.01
